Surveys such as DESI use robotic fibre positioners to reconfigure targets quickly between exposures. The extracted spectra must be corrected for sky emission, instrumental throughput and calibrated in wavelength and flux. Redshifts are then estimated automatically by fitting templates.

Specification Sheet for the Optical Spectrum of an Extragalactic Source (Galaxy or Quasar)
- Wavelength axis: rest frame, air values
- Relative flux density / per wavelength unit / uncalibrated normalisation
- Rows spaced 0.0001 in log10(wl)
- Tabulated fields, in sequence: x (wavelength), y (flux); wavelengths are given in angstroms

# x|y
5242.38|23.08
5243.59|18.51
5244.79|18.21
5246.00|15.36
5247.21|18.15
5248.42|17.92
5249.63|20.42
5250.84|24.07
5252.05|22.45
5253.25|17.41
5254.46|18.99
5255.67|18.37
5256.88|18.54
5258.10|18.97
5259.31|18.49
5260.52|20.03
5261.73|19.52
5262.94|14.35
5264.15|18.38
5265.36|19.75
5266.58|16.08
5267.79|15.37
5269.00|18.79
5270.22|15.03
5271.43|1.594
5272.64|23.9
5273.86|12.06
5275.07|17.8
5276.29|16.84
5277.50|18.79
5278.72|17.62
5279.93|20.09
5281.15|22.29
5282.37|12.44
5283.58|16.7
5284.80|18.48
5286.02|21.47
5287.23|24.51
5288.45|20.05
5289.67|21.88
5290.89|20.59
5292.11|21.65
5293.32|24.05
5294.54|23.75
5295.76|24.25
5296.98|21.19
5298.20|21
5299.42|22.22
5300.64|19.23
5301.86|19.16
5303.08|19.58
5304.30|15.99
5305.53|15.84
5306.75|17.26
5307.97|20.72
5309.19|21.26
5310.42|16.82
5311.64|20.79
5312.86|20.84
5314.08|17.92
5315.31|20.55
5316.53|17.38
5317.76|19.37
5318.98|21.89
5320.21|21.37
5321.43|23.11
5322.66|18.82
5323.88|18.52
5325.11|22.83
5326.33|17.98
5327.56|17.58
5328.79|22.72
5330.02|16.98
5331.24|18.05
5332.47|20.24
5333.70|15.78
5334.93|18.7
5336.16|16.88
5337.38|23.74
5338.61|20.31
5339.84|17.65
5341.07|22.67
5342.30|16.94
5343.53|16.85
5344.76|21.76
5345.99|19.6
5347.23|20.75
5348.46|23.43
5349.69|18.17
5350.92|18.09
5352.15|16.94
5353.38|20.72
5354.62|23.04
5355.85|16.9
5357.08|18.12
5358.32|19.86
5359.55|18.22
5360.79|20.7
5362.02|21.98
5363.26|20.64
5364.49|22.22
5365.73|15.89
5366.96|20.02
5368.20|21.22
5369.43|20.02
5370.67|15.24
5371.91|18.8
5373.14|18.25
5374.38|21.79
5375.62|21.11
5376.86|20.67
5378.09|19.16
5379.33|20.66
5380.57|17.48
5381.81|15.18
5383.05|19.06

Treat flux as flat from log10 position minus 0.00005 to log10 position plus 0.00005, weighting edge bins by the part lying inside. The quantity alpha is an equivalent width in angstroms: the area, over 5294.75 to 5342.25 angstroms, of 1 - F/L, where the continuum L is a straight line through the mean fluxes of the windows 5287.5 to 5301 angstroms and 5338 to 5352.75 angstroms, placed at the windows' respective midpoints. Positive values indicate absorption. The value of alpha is 2.4 angstroms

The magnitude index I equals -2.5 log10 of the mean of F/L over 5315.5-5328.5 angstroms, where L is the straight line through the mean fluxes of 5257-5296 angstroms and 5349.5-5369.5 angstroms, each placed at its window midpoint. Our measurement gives -0.05 mag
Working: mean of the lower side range 18.6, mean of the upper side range 19.6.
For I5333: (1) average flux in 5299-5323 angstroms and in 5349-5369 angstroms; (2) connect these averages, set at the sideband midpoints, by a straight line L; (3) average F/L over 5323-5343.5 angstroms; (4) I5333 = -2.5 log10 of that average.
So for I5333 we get 0.02 mag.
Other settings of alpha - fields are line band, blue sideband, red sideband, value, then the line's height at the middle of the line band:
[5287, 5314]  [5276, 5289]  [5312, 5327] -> -1.3 angstroms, 19.6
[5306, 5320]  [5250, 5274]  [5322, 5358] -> -0.6 angstroms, 18.8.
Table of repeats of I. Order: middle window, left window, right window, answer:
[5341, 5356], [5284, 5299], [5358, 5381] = 0.03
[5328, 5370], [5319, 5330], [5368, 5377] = 0.02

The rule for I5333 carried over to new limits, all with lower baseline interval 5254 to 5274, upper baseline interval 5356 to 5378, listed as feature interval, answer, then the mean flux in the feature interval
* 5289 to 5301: -0.230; 22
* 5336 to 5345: -0.040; 19.7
